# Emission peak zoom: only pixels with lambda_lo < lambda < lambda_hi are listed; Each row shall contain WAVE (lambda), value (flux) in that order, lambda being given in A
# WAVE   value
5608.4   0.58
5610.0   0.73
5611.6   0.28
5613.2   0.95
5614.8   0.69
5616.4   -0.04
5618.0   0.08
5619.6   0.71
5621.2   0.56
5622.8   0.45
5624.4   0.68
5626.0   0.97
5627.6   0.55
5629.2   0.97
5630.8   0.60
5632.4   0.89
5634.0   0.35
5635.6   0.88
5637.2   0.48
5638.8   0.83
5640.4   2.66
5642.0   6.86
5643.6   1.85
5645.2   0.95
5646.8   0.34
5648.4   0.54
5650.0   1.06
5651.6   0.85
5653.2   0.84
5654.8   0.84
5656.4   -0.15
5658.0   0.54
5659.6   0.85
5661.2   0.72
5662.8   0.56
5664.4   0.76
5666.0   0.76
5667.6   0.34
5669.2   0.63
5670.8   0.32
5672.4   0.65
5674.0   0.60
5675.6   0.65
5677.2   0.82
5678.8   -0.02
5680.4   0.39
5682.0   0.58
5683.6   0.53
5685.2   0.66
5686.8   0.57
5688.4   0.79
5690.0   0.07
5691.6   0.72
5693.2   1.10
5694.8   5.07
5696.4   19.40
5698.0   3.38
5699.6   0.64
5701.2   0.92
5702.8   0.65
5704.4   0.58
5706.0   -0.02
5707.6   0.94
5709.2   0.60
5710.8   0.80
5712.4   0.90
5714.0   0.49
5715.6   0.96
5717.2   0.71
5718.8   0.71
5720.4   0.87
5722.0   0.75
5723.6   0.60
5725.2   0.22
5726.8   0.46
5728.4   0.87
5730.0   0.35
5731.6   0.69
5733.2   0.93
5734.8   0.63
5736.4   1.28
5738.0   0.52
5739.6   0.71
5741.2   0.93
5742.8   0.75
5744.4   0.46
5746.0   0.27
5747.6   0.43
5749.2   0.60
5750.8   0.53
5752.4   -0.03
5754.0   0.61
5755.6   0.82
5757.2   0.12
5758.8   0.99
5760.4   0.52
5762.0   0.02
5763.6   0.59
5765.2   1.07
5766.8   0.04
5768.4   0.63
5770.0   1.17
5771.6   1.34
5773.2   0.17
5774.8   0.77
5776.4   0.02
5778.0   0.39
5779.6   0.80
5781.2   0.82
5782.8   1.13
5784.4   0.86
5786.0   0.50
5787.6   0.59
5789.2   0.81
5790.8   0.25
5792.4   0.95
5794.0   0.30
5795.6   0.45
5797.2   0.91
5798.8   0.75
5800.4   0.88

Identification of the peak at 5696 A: [O III] 5007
